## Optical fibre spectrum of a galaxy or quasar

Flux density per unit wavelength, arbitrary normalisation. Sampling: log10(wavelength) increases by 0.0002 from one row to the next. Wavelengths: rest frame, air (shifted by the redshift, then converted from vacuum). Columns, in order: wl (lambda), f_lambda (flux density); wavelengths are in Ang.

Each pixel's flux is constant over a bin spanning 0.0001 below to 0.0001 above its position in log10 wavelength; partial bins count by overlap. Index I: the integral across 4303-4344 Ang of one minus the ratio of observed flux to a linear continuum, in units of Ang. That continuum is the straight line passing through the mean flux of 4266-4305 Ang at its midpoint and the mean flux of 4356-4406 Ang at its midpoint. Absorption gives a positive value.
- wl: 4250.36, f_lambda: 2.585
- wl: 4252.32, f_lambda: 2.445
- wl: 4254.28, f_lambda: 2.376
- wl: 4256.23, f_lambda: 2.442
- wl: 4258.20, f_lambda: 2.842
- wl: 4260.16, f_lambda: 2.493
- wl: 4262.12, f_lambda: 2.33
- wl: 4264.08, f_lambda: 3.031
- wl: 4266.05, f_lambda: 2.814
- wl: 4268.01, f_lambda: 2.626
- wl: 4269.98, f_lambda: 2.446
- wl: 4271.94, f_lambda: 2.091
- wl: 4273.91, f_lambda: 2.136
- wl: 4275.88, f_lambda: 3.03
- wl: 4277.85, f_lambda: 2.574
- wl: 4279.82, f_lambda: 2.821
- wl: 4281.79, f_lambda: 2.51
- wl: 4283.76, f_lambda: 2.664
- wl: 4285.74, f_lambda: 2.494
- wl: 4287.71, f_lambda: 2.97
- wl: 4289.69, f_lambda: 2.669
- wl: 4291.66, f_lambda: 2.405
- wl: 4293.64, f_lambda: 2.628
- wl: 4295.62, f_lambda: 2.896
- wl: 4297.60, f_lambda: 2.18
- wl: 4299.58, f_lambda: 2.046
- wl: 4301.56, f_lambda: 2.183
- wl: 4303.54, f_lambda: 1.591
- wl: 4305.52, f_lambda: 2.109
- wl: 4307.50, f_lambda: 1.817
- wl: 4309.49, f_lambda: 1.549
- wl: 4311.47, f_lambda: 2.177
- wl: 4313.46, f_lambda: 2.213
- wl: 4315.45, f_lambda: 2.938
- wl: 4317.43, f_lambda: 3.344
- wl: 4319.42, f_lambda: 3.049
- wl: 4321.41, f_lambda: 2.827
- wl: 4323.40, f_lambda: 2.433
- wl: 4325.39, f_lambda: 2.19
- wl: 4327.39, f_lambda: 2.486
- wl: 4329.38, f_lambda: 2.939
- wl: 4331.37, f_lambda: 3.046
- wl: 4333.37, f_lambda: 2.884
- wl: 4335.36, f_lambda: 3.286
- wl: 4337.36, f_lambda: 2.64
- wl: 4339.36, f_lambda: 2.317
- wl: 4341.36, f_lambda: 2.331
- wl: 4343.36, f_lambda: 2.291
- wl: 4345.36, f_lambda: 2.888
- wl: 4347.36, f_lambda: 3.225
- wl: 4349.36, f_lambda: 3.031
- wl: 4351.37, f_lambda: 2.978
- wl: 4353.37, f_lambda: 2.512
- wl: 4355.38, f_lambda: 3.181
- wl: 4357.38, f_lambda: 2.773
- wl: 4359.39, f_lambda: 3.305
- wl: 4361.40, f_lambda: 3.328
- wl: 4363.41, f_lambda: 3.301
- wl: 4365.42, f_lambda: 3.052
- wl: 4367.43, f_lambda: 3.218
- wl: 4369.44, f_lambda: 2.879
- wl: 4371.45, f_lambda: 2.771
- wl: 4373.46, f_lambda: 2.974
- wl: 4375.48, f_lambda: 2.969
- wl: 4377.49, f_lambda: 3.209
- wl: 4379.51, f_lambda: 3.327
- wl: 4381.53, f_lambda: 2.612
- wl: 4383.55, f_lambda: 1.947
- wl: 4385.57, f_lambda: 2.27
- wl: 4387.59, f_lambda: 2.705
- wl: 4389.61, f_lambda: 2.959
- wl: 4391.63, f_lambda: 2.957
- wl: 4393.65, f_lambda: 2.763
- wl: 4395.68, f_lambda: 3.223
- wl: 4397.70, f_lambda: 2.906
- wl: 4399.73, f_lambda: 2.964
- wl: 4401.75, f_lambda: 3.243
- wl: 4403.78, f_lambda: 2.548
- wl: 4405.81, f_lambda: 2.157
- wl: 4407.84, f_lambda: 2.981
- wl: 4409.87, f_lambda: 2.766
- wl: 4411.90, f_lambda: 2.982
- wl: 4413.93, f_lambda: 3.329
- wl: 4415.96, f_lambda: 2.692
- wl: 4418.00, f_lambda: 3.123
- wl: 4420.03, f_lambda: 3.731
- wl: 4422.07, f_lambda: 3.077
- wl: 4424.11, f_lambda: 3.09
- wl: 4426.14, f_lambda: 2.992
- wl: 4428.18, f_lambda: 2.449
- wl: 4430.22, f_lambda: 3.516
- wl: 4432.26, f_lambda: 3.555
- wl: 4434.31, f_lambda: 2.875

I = 2.2 Ang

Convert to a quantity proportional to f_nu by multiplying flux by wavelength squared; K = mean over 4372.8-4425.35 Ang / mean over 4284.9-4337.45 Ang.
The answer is 1.2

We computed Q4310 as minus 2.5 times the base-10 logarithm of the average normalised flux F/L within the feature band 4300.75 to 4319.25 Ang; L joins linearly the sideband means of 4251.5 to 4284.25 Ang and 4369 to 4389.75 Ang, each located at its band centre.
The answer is 0.176 mag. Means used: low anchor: 2.57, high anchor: 2.77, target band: 2.25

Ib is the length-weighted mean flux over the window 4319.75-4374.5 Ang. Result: 2.86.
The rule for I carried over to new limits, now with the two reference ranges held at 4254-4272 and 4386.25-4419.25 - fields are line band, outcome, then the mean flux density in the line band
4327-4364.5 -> -1.6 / 2.89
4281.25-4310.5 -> 3.8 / 2.31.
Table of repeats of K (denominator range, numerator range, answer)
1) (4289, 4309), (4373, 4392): 1.30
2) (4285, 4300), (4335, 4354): 1.10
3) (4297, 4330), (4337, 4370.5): 1.26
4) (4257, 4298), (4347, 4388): 1.17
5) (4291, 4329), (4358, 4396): 1.27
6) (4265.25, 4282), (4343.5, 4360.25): 1.19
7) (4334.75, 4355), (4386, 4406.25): 1.06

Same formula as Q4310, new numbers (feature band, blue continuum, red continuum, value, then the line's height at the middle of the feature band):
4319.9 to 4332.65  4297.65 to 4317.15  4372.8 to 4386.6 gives -0.17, 2.29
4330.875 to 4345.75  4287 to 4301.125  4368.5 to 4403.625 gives 0.00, 2.68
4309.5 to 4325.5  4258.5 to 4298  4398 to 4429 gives 0.04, 2.7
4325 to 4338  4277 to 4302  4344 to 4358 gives 0.00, 2.81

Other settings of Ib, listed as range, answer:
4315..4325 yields 2.88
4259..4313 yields 2.42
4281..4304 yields 2.45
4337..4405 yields 2.87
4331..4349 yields 2.77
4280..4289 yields 2.67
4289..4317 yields 2.26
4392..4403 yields 3.01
